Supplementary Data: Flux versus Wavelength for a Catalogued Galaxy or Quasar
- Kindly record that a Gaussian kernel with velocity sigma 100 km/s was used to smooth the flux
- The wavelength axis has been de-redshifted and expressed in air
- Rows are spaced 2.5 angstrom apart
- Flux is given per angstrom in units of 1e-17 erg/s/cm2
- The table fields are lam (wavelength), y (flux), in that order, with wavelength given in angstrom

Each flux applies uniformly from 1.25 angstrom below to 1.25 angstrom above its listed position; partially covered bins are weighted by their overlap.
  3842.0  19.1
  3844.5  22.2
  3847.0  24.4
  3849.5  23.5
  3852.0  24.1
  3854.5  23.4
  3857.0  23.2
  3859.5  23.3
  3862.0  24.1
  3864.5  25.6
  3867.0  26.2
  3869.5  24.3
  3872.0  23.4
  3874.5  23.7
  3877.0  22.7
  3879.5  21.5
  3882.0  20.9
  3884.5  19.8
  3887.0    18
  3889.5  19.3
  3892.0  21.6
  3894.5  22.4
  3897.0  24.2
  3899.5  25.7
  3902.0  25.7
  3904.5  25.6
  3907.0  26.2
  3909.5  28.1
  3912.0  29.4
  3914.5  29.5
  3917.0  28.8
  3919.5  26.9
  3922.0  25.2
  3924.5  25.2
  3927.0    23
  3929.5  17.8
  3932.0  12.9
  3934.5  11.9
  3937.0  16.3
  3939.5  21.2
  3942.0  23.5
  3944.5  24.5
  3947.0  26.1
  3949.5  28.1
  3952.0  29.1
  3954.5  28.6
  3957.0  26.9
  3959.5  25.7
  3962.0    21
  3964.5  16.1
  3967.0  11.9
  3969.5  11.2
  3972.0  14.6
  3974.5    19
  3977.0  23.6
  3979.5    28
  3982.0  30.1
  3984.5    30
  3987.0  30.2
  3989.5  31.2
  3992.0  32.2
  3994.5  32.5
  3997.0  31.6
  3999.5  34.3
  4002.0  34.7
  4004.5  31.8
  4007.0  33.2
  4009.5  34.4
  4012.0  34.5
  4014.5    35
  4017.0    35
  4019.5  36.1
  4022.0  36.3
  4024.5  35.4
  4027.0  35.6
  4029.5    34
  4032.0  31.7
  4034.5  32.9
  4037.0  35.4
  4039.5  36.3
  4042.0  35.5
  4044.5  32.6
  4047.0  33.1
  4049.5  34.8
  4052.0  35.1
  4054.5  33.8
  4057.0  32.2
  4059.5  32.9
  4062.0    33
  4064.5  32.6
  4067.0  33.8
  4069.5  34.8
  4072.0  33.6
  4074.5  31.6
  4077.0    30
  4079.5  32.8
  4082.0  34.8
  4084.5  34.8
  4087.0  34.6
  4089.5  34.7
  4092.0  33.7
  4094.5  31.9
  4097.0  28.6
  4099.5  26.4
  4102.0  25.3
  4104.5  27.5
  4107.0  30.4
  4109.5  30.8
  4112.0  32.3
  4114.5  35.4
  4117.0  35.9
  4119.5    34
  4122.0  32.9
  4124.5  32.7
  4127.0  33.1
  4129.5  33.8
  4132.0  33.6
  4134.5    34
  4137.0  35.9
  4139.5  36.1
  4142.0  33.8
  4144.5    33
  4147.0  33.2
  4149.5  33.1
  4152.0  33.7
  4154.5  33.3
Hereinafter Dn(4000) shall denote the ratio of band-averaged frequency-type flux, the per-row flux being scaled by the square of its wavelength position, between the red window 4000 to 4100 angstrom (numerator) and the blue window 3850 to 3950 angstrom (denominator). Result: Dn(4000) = 1.6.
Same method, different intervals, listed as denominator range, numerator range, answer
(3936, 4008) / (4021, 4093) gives 1.37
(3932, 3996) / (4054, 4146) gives 1.48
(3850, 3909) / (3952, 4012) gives 1.22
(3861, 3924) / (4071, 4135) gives 1.47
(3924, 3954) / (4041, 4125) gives 1.61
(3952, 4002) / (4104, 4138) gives 1.39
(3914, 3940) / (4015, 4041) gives 1.71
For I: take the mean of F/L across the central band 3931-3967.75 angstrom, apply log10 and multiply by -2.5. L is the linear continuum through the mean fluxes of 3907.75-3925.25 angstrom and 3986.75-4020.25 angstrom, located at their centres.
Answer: 0.34 mag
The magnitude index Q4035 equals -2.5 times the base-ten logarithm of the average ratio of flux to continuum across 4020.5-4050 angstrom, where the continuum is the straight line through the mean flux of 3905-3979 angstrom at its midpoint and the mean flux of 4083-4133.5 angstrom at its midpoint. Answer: -0.23 mag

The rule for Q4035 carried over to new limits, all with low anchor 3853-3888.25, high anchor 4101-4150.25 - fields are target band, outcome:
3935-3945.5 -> 0.24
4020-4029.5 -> -0.22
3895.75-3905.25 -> -0.05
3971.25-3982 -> 0.19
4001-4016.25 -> -0.20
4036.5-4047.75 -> -0.17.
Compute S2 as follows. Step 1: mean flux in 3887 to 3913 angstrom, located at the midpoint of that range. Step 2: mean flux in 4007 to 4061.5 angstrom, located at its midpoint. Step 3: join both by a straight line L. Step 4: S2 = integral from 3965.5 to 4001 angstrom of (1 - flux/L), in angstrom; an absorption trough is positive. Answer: 5.8 angstrom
